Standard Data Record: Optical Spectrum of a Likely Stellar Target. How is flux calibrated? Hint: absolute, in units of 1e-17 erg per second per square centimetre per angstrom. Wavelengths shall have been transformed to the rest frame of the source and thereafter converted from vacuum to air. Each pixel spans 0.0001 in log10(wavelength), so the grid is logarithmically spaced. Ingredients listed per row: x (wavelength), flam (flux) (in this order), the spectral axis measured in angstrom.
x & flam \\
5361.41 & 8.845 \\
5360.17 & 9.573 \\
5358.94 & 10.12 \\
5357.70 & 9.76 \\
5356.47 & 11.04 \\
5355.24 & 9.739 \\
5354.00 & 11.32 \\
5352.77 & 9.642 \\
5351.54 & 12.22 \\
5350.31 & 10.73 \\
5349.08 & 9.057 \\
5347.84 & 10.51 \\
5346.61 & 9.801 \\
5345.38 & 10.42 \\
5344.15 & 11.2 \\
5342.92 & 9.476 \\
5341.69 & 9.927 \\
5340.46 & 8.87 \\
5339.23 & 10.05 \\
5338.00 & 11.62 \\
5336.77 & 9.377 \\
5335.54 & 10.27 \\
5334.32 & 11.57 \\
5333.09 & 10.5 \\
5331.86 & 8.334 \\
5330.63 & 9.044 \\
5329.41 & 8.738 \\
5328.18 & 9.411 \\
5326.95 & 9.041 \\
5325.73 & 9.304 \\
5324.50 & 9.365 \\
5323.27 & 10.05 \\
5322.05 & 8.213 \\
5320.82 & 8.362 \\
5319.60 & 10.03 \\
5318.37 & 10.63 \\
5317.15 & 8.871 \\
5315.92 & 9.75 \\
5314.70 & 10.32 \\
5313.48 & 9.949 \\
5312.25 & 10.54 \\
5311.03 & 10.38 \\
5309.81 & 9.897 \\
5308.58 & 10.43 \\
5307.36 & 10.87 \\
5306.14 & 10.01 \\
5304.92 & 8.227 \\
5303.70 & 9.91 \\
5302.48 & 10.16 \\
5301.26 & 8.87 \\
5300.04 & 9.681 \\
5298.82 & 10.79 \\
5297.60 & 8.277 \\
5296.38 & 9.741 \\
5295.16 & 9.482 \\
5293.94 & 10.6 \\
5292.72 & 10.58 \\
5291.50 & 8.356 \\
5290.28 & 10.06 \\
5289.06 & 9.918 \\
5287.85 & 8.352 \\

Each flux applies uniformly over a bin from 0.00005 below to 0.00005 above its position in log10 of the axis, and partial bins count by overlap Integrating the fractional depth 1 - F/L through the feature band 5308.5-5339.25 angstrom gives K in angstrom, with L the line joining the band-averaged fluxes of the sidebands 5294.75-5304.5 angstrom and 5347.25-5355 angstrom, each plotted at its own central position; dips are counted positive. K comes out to 0.85 angstrom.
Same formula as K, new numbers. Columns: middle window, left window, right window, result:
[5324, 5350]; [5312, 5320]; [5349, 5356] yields 1.3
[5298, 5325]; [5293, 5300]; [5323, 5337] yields -0.2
